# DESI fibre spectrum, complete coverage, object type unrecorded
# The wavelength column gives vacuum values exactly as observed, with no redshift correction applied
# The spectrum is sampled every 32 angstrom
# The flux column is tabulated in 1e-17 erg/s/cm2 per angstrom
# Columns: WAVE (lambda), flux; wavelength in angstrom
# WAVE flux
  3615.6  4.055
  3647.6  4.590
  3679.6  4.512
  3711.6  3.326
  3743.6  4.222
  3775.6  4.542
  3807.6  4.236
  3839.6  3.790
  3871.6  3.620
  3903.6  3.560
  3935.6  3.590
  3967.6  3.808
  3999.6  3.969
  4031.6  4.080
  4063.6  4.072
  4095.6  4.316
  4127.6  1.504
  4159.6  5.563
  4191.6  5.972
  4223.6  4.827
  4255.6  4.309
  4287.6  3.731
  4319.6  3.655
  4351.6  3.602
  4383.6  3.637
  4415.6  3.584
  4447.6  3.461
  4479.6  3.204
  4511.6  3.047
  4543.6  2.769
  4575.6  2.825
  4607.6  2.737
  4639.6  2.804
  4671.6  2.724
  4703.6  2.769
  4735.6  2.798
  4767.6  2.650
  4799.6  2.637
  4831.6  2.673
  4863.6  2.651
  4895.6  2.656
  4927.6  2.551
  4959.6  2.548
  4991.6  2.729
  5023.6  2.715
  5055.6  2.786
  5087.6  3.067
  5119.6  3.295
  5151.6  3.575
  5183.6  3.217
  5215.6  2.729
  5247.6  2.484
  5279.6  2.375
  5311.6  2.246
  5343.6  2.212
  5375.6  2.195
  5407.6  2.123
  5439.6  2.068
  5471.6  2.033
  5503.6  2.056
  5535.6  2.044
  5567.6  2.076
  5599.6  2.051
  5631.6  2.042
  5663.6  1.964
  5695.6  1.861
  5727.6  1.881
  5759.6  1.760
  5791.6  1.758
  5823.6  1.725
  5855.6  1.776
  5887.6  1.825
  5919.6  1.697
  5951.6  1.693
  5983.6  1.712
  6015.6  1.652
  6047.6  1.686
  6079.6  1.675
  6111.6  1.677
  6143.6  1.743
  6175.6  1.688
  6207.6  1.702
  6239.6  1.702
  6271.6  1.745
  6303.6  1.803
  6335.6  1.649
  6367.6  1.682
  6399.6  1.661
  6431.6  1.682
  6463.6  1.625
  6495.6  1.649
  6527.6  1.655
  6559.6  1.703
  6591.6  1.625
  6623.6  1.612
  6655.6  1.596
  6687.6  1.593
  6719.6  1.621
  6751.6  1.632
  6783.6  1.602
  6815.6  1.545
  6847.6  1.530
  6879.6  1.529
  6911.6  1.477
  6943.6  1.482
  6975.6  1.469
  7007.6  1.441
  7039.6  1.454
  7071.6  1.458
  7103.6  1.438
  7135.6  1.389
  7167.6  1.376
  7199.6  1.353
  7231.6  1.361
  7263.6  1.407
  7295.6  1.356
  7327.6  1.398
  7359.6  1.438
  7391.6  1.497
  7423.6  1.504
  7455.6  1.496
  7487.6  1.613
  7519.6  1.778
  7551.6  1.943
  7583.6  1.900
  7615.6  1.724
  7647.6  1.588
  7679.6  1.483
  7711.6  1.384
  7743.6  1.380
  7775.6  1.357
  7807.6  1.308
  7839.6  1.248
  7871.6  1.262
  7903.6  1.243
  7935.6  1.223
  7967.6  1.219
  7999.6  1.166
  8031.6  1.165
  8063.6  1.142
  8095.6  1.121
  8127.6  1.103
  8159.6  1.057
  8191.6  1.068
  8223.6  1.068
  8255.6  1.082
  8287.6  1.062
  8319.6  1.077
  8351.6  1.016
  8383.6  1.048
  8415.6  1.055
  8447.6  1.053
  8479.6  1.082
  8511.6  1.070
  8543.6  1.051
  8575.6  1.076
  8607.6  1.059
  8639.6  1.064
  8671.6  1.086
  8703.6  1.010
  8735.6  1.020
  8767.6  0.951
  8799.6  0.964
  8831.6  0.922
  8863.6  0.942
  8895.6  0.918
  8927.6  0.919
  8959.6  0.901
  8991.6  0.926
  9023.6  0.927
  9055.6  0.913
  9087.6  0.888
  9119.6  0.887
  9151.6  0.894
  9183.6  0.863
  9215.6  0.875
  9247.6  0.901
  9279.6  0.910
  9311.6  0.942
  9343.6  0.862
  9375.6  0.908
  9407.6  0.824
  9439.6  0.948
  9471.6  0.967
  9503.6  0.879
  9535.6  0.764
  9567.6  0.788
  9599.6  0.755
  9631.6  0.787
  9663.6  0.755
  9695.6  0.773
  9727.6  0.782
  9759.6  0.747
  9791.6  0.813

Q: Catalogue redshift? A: 1.71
